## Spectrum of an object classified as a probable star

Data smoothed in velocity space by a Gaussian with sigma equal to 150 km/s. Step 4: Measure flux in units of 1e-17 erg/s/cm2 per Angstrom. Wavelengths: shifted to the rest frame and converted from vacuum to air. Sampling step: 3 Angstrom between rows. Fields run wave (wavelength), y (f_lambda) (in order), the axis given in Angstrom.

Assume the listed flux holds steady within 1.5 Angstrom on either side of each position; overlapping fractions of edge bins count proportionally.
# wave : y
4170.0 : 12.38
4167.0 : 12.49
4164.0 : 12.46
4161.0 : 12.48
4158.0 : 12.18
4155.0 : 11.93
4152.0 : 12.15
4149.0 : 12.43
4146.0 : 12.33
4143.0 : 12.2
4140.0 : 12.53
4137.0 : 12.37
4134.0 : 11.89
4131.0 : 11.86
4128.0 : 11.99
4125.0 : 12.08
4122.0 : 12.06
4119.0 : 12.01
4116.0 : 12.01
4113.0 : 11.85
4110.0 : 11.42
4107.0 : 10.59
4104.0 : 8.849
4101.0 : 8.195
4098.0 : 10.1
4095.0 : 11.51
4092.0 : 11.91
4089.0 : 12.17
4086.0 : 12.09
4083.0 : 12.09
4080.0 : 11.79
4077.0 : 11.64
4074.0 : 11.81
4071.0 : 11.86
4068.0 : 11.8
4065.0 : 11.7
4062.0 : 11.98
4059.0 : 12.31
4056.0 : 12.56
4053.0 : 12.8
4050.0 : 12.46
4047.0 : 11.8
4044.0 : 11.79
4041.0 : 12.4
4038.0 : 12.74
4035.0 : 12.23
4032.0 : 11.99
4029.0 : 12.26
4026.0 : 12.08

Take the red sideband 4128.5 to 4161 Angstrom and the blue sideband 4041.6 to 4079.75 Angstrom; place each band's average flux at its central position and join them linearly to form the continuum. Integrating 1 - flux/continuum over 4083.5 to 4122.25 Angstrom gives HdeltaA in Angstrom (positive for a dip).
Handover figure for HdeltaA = 3.2 Angstrom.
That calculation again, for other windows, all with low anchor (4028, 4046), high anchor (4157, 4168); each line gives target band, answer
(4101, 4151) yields 2.8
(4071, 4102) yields 2.2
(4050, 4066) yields -0.1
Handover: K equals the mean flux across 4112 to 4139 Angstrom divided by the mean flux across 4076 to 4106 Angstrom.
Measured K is 1.09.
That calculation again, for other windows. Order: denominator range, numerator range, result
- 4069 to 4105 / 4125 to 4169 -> 1.09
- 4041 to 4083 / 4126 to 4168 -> 1.02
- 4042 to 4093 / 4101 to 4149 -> 0.97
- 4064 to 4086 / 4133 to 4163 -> 1.04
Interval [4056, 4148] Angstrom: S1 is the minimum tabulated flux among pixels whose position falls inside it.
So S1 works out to 8.195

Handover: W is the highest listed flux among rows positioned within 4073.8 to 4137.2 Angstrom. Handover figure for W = 12.37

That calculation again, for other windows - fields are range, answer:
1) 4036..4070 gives 12.8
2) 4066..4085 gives 12.09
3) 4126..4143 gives 12.53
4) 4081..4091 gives 12.17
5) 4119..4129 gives 12.08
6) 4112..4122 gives 12.06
